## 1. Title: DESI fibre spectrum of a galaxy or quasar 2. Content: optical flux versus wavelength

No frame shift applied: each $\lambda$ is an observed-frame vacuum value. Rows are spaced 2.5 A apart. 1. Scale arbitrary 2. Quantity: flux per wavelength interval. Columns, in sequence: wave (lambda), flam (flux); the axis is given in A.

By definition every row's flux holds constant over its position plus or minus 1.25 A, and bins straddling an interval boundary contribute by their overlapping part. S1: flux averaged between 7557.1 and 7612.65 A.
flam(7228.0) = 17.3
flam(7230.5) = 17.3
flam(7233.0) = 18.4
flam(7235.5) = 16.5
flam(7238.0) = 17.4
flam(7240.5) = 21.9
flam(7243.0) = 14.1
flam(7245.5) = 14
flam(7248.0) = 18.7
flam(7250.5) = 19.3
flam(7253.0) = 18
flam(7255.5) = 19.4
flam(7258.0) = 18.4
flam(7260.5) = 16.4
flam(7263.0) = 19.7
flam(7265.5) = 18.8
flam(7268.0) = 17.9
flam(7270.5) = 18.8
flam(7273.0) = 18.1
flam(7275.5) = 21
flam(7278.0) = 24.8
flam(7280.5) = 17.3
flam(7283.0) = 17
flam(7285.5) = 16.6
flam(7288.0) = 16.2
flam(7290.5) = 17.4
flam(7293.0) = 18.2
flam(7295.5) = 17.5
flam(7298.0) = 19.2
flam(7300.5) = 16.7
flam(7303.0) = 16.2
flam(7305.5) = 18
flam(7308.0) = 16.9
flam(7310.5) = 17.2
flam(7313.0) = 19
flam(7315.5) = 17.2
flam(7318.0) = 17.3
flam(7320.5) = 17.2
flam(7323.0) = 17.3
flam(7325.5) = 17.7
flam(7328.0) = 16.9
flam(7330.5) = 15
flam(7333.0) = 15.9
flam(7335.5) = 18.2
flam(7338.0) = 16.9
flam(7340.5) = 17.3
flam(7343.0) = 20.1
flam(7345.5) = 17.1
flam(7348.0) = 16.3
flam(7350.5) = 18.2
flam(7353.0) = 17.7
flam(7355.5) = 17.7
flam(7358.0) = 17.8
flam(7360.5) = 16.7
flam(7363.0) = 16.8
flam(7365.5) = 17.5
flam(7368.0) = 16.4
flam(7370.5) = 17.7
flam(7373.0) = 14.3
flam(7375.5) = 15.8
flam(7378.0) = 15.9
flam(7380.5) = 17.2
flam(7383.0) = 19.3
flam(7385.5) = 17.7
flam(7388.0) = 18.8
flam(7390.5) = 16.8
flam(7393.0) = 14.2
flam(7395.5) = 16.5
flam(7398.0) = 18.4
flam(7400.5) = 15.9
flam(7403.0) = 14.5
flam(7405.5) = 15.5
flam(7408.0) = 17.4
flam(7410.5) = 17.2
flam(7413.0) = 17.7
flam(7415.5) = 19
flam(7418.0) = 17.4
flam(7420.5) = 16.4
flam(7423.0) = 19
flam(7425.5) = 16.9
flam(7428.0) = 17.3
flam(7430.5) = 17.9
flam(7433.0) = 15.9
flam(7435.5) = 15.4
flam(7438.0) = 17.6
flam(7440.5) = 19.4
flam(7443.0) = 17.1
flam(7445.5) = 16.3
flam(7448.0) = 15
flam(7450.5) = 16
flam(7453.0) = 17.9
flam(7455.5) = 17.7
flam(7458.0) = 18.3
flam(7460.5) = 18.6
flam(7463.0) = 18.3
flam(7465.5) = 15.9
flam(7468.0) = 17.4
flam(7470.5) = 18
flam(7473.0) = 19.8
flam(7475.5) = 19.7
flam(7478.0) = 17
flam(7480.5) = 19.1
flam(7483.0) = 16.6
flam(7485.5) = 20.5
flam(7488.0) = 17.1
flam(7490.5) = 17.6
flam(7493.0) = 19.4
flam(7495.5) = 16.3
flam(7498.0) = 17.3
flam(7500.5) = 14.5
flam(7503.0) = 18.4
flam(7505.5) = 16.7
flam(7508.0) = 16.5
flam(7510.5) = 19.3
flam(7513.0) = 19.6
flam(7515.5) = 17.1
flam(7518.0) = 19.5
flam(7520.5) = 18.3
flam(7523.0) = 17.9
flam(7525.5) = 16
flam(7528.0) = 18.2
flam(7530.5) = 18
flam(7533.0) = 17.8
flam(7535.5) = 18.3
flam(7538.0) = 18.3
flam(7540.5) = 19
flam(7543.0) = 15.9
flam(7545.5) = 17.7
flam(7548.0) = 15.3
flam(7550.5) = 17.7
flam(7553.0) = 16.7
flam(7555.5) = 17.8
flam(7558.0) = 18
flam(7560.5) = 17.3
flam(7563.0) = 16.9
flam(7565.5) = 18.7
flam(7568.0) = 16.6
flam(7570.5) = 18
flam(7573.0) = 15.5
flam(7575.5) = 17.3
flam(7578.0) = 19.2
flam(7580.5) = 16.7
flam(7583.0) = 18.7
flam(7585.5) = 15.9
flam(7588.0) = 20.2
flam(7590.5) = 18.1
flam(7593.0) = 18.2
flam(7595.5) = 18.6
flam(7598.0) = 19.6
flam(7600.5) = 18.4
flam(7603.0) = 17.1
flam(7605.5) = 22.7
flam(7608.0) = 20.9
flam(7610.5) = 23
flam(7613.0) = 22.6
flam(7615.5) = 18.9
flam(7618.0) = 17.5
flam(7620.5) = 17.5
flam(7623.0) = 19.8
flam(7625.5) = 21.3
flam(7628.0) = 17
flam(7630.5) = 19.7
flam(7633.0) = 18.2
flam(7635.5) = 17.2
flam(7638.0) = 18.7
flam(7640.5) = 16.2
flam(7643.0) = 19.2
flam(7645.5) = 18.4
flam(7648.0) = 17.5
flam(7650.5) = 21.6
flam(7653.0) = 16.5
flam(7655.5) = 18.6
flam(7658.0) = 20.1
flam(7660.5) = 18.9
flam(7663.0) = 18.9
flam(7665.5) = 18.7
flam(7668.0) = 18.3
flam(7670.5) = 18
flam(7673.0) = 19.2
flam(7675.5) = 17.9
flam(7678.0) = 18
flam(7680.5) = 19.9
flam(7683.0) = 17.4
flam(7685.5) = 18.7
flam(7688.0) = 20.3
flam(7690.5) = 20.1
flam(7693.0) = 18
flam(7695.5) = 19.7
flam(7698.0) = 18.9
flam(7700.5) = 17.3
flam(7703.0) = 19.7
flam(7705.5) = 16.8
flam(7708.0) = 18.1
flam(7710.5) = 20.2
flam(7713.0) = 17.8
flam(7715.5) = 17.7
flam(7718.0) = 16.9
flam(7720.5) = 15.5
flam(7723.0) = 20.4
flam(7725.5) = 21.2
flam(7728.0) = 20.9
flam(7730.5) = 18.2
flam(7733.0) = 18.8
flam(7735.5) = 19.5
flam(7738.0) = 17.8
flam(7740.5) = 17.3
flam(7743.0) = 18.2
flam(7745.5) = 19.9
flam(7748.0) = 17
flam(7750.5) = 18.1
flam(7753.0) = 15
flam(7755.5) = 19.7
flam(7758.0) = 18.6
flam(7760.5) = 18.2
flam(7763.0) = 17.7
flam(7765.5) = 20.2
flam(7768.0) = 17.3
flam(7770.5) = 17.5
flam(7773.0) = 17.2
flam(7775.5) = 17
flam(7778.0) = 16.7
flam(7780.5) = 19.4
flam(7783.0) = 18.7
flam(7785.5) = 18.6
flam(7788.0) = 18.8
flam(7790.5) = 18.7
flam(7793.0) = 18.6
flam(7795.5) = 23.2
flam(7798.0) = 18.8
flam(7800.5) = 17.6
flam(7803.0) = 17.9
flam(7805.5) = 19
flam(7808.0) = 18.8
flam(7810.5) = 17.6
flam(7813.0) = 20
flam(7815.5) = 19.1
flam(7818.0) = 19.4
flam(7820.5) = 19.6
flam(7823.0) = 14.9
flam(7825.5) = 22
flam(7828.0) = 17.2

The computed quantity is 18.5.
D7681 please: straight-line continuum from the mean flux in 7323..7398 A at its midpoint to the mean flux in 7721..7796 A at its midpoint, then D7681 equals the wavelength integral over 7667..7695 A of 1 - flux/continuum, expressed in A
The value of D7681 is -0.75 A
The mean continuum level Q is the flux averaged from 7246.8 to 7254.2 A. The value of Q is 18.7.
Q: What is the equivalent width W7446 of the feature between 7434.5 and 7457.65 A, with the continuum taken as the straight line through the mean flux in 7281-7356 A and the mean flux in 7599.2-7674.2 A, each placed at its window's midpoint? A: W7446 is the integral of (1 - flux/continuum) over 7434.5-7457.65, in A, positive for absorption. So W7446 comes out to 1.3 A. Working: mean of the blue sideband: 17.3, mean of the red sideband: 19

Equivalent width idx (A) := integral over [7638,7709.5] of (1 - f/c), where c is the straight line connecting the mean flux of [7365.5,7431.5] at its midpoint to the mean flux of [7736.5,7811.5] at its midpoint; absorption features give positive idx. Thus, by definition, -2.62 A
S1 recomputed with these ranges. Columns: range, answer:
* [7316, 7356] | 17.3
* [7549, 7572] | 17.5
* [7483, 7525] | 17.8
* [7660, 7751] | 18.6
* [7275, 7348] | 17.6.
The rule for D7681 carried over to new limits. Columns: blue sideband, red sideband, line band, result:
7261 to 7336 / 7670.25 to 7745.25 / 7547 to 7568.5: 1.3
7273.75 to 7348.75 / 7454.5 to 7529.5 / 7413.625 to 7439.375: 0.7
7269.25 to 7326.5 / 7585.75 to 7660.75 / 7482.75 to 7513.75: 1.6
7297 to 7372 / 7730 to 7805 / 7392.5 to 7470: 2.1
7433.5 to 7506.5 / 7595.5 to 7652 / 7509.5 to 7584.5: 2.7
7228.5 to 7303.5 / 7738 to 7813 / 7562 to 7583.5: 0.9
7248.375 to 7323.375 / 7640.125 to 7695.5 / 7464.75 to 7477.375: 0.1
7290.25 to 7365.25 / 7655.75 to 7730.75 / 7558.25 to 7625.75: -1.1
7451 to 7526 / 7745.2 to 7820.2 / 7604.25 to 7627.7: -2.8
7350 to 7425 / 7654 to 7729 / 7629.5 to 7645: 0.2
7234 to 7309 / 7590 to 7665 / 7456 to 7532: 3.1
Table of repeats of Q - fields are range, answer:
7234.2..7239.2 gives 17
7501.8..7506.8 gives 17.5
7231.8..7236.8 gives 17.4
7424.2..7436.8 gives 16.7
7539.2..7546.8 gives 17.5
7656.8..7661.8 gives 19.5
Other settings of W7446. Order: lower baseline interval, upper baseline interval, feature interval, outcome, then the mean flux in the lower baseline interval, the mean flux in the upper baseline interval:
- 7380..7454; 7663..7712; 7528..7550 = 0.3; 17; 18.7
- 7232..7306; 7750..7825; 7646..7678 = -0.5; 18.1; 18.4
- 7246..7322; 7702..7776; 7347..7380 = 2.4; 18.1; 18.3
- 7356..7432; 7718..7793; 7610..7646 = -2.2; 17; 18.3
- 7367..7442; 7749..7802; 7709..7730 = -0.7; 17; 18.4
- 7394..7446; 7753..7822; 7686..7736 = -1.4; 17.1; 18.6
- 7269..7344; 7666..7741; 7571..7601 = 0.6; 17.8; 18.6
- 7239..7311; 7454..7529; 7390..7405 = 1.7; 18.1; 17.9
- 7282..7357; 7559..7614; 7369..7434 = 2.9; 17.3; 18.6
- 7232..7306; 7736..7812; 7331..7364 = 1.3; 18.1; 18.3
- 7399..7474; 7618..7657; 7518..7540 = -0.2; 17.2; 18.5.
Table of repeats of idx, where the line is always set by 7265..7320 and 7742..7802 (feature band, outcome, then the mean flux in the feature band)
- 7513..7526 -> 0.1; 18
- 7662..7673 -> -0.2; 18.5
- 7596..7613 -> -2.0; 20.4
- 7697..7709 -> 0.1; 18.1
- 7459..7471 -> 0.3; 17.6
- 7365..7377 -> 1.2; 16.3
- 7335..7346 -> 0.1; 18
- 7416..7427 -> 0.4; 17.5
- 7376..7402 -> 1.6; 17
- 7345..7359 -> 0.5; 17.5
